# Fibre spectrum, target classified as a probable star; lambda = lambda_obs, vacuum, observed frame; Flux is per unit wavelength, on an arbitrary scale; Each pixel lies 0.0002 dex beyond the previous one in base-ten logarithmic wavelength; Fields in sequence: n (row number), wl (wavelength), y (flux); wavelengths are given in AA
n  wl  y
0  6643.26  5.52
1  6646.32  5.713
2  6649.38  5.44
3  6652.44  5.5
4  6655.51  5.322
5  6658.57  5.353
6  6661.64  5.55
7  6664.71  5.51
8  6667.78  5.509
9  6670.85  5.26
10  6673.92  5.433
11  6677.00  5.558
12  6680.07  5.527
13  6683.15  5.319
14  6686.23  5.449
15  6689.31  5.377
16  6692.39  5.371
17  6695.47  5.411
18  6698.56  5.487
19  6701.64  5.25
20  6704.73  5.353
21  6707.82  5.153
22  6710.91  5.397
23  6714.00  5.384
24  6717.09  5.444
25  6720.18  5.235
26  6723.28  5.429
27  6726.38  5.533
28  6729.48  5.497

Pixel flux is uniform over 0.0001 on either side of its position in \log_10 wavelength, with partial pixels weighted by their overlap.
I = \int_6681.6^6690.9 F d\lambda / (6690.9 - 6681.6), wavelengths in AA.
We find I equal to 5.38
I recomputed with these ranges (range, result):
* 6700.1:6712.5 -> 5.29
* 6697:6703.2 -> 5.37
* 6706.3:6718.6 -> 5.35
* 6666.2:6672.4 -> 5.39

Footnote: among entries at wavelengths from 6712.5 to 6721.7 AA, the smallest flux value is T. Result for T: 5.235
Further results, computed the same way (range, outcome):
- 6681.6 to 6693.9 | 5.319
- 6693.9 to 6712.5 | 5.153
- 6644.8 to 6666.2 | 5.322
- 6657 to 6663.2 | 5.353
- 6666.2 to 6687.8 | 5.26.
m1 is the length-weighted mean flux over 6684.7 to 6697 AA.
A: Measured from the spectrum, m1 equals 5.4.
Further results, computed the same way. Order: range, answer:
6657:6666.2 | 5.47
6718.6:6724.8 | 5.33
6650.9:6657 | 5.41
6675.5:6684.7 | 5.47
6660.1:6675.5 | 5.45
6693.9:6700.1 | 5.45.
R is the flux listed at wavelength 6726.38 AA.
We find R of 5.533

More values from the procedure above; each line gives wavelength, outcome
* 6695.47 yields 5.411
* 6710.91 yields 5.397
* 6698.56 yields 5.487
